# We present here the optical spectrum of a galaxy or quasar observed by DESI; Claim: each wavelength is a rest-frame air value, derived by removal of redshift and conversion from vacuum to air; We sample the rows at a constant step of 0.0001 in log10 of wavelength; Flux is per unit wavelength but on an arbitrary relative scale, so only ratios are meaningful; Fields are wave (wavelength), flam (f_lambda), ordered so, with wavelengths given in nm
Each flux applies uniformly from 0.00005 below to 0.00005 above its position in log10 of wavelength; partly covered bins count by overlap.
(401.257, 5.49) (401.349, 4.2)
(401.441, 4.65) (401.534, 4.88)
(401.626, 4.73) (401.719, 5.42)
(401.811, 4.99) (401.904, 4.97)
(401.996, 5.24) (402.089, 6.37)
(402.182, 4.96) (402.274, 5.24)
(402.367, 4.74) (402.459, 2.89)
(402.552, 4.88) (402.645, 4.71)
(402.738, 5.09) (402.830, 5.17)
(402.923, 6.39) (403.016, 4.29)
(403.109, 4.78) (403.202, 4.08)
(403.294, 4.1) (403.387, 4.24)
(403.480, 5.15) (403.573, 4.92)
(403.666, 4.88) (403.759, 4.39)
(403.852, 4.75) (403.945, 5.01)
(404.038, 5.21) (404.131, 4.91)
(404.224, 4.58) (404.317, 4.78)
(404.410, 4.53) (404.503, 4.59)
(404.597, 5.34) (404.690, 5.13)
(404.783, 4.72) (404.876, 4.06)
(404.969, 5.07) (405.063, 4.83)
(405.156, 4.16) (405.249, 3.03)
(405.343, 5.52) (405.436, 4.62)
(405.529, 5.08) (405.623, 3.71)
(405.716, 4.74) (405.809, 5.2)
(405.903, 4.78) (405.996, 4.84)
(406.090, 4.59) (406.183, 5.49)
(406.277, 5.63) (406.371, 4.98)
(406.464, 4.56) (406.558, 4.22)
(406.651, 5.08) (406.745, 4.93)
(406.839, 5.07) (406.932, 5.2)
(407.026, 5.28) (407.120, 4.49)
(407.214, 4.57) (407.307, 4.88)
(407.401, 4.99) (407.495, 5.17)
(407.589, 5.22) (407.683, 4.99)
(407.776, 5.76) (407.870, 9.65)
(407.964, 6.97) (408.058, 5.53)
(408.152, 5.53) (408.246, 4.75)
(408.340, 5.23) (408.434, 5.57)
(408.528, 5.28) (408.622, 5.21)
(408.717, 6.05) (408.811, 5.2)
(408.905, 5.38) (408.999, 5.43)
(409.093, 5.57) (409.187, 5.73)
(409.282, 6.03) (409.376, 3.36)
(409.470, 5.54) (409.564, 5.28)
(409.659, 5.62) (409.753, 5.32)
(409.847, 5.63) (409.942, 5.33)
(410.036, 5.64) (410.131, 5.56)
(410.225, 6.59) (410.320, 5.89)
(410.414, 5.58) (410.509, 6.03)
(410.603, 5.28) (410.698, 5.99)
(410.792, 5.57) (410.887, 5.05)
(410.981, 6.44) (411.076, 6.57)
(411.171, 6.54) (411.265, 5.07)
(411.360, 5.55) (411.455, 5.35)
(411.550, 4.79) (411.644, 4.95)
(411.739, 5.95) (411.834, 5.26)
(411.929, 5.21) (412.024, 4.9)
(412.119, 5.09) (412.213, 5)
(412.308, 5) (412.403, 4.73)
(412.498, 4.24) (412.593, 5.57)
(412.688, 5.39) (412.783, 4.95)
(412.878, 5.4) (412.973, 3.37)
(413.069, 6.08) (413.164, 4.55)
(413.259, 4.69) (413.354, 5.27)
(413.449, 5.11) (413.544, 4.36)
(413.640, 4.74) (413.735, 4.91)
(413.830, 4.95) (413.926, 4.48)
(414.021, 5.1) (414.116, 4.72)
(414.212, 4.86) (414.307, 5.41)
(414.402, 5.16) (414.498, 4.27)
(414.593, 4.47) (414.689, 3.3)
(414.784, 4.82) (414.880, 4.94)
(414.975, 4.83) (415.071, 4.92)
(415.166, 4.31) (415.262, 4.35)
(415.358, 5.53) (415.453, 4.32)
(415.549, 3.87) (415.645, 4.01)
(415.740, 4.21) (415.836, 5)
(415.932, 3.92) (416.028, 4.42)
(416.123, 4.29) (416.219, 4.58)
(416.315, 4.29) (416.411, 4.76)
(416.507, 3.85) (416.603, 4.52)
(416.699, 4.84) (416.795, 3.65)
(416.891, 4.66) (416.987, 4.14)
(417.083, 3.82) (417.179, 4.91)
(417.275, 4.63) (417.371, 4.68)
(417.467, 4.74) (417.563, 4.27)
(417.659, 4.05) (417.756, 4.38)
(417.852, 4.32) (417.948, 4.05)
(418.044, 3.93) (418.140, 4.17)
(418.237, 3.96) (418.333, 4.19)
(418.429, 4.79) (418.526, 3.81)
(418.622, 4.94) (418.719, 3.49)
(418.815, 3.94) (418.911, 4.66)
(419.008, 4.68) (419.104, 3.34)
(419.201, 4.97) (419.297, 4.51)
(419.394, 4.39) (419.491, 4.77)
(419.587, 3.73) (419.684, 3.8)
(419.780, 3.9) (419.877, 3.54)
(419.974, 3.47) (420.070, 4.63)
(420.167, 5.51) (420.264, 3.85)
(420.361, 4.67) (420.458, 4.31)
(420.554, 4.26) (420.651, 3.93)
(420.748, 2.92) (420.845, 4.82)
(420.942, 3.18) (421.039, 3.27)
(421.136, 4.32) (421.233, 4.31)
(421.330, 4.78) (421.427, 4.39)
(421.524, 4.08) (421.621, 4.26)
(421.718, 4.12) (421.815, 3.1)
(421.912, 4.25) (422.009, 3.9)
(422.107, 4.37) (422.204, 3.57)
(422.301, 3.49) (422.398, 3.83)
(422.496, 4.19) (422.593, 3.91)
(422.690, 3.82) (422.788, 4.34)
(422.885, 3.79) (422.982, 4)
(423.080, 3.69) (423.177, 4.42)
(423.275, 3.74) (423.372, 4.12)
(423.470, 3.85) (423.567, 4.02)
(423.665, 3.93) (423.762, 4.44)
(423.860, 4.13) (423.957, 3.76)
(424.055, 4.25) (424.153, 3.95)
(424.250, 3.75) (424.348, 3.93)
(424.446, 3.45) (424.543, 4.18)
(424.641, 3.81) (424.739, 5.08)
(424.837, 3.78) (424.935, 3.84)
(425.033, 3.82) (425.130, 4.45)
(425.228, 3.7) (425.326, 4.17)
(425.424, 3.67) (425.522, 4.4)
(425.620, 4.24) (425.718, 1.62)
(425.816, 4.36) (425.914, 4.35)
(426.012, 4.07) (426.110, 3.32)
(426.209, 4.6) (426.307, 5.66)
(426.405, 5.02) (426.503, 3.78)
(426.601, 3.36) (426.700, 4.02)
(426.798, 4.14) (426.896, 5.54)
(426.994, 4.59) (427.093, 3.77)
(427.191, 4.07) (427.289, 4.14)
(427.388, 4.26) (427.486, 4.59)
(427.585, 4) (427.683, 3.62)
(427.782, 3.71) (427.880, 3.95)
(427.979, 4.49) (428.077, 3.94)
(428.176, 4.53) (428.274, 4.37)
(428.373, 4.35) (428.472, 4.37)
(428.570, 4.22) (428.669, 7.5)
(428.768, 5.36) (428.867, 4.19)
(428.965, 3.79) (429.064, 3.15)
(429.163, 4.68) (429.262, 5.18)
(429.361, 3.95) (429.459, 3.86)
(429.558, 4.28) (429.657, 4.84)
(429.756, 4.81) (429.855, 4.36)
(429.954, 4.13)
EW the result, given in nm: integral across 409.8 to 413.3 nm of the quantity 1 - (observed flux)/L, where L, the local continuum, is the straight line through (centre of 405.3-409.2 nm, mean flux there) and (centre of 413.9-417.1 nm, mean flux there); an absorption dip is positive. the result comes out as -0.37 nm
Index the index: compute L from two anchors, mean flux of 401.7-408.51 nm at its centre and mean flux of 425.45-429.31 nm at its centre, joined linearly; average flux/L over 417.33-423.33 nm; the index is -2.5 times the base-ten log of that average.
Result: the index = 0.10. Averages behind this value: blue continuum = 4.98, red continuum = 4.29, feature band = 4.12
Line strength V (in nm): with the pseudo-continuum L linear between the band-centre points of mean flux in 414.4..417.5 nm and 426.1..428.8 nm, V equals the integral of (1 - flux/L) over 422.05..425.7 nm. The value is 0.37 nm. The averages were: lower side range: 4.44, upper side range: 4.41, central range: 3.98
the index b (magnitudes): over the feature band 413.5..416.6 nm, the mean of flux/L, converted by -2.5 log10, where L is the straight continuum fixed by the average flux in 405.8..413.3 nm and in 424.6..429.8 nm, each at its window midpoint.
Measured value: 0.10 mag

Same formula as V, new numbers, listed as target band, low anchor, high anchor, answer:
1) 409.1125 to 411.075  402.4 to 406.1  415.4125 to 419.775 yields -0.47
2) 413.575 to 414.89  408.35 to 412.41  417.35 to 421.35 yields 0.06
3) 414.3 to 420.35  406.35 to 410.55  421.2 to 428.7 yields 0.47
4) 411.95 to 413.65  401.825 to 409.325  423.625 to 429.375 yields -0.06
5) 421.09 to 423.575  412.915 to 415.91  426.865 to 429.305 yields 0.27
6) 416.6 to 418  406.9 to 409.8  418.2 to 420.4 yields 0.03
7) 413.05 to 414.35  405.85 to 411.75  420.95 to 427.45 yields 0.02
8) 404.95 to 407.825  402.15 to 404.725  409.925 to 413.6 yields 0.06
